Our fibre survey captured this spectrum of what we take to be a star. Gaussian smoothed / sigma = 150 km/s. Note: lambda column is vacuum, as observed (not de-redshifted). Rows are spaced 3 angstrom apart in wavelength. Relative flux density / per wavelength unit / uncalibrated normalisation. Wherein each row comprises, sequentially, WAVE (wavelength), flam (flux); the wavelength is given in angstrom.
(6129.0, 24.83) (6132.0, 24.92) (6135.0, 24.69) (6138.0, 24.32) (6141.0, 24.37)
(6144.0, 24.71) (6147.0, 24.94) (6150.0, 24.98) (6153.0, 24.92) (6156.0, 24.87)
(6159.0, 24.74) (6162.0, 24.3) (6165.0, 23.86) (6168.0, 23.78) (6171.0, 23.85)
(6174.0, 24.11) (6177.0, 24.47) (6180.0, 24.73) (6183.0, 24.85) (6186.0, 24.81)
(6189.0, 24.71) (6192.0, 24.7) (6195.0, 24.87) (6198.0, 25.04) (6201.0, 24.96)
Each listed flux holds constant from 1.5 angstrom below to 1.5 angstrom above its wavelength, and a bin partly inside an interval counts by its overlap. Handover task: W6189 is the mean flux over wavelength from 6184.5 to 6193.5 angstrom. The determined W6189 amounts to 24.7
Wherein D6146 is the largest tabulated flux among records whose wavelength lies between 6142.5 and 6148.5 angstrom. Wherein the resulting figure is 24.94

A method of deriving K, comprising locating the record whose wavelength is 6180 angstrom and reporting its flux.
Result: 24.73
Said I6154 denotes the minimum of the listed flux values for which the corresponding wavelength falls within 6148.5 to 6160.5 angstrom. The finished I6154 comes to 24.74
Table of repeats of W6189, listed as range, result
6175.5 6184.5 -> 24.7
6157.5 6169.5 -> 24.2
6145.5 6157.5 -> 24.9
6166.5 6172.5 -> 23.8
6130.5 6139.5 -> 24.6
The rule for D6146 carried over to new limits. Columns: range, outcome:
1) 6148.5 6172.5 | 24.98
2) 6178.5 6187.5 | 24.85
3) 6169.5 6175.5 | 24.11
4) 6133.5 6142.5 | 24.69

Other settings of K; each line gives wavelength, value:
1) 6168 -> 23.78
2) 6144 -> 24.71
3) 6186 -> 24.81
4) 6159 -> 24.74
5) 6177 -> 24.47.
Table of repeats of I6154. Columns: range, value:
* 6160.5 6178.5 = 23.78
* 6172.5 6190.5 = 24.11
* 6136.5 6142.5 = 24.32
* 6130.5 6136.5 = 24.69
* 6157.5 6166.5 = 23.86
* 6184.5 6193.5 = 24.7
